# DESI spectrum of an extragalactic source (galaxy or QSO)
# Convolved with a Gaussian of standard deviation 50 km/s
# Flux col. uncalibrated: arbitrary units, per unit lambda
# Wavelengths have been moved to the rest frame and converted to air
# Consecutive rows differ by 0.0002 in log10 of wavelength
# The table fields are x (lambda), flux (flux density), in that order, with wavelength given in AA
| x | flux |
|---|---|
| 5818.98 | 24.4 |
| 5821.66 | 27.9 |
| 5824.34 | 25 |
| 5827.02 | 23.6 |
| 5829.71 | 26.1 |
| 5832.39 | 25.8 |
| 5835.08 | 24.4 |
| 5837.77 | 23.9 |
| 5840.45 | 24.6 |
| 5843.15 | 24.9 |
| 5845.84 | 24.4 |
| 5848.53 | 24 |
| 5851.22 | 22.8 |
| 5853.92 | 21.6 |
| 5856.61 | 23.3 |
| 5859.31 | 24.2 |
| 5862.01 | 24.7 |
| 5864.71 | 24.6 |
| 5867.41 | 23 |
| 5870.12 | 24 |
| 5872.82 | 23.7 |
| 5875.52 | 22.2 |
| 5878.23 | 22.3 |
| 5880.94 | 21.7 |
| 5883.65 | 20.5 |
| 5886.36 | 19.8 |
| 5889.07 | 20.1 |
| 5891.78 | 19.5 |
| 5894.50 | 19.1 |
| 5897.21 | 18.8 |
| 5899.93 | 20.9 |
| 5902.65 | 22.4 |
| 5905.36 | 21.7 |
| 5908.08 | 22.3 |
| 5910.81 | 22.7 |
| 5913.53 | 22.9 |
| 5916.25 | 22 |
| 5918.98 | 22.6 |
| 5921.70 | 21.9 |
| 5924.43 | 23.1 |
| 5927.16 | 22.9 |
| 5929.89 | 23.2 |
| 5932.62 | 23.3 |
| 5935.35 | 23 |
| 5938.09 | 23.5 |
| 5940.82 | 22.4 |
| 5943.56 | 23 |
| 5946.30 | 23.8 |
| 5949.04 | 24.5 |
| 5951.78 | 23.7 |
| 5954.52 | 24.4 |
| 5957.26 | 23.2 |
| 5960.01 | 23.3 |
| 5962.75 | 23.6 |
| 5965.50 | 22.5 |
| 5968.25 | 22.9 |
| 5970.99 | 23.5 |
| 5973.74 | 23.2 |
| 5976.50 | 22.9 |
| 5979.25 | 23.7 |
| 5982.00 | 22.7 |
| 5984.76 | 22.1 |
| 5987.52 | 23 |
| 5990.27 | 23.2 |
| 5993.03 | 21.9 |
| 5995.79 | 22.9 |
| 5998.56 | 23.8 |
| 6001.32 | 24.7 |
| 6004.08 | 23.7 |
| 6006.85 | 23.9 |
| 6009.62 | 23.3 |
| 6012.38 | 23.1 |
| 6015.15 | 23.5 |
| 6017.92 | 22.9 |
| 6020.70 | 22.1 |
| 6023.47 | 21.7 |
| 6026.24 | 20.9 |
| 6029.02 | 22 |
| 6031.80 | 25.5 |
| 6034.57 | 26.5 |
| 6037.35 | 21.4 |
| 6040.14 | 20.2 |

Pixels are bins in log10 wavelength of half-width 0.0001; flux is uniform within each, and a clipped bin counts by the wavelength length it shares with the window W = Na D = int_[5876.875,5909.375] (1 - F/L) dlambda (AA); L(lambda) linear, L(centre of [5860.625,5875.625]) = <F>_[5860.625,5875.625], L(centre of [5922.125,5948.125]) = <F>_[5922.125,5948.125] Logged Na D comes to 3.87 AA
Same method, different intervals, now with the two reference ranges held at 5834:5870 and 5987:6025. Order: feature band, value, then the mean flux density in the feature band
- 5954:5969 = 0.0 AA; 23.3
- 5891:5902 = 1.8 AA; 19.7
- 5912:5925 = 0.6 AA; 22.5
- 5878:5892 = 1.8 AA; 20.6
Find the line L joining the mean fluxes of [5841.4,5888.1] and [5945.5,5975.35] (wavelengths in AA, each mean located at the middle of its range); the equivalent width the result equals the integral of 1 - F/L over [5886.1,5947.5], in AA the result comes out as 3.4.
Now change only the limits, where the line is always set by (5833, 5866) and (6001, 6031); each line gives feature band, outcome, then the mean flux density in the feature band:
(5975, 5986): 0.12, 22.9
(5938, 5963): -0.24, 23.5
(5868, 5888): 1.48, 22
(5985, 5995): 0.18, 22.7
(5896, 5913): 1.48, 21.6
